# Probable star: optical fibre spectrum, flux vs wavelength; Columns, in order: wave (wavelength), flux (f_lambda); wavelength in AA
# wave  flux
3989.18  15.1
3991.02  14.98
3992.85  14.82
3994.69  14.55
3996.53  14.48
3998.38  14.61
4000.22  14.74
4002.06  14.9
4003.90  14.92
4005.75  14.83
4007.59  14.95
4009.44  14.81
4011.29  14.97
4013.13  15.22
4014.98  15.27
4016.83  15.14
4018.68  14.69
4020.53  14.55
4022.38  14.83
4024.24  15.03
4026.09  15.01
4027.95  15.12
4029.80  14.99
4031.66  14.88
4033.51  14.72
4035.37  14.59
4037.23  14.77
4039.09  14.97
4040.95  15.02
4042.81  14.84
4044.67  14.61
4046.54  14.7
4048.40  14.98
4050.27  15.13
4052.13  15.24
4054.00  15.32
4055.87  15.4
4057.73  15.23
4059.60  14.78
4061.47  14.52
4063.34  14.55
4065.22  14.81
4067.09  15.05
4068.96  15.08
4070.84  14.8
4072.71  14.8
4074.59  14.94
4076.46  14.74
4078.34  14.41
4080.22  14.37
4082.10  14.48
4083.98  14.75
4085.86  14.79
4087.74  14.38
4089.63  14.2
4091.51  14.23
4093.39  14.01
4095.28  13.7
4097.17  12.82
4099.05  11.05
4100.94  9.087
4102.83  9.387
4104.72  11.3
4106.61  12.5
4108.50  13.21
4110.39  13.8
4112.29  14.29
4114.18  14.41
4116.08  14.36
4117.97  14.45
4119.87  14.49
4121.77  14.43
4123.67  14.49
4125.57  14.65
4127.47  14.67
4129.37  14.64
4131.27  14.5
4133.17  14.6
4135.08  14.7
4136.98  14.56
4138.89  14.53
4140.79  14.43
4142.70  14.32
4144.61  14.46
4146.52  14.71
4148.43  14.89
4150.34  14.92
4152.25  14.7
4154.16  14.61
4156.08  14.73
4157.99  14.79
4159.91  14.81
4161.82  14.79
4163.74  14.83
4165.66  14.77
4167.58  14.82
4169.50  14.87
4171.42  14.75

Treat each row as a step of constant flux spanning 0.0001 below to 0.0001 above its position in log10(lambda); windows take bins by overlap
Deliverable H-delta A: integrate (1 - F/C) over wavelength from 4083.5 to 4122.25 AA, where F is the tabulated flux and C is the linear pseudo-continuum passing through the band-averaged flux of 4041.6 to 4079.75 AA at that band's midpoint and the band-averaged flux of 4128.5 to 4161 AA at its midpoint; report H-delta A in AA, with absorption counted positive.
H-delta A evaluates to 3.9 AA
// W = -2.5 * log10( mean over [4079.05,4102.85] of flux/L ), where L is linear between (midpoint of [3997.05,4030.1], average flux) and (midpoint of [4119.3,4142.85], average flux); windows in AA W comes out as 0.10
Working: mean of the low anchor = 14.9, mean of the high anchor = 14.5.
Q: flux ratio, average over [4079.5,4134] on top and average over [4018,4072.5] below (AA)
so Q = 0.92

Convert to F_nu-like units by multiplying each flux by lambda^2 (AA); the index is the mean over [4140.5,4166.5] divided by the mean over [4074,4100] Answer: 1.1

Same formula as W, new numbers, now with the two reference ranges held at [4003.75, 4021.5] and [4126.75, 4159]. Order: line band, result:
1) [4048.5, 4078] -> -0.01 mag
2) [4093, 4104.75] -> 0.27 mag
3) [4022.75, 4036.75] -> 0.00 mag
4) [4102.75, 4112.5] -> 0.17 mag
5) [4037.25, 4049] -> 0.00 mag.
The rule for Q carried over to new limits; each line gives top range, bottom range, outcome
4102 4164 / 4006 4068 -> 0.95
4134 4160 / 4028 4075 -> 0.98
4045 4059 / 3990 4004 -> 1.02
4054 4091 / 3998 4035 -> 0.99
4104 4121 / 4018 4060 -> 0.92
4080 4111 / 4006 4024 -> 0.87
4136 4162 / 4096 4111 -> 1.26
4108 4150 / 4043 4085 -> 0.97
